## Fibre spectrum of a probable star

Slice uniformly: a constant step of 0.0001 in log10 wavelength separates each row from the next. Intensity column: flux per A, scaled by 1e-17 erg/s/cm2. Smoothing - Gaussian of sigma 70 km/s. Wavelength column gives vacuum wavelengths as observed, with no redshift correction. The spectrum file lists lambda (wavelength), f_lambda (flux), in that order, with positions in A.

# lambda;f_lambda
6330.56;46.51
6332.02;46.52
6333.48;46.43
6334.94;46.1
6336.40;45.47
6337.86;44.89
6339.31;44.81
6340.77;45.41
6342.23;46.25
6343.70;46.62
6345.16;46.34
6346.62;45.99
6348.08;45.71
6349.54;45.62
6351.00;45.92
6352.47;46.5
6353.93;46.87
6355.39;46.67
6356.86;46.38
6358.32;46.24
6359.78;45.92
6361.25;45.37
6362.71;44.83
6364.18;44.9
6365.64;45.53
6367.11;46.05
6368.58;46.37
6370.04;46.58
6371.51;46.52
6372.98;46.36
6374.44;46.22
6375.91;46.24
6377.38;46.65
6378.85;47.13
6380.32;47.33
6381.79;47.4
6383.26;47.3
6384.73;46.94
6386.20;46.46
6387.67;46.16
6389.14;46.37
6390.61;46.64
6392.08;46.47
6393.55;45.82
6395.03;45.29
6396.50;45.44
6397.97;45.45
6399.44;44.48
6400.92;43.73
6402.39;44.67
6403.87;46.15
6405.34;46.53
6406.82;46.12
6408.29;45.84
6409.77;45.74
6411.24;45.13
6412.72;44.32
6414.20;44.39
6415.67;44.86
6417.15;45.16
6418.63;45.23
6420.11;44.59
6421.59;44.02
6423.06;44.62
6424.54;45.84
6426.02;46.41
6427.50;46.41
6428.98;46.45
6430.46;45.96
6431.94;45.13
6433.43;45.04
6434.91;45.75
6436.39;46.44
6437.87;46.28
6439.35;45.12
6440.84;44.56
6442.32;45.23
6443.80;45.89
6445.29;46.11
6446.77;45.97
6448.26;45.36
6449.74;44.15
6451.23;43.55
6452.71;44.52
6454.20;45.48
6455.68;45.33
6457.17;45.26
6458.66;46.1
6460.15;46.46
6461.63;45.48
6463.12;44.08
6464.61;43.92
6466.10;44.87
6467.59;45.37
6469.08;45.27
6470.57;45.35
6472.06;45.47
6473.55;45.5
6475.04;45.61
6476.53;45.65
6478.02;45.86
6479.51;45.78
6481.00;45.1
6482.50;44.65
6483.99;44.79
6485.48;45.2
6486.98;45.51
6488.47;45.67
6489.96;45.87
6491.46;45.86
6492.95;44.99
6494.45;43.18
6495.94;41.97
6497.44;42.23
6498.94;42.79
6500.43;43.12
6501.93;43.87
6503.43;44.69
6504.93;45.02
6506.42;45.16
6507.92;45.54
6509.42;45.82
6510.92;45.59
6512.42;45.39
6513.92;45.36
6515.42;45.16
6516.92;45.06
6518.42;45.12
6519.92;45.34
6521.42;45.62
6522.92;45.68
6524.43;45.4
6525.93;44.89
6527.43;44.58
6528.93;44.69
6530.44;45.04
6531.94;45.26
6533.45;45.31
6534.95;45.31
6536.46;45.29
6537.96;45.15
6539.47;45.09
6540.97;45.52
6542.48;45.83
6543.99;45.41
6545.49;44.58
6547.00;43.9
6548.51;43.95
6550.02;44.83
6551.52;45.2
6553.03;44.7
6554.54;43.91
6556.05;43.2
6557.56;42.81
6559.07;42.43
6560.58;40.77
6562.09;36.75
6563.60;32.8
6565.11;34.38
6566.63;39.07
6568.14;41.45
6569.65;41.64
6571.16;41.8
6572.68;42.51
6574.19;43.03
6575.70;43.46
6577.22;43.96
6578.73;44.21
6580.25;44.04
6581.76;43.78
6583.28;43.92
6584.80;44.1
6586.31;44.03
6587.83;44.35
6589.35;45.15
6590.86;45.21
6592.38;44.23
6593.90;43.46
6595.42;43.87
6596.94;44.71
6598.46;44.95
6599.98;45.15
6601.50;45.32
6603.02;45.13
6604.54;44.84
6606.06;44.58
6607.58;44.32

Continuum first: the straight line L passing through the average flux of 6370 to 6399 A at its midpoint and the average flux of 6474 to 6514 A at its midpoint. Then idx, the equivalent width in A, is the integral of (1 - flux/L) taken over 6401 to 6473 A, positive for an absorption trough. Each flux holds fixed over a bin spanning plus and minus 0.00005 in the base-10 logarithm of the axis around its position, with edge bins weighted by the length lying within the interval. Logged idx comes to 0.53 A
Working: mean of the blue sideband 46.4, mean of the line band 45.3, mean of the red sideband 44.8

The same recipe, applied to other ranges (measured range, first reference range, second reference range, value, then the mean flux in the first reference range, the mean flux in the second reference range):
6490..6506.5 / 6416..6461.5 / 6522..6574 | 0.1 A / 45.4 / 43.2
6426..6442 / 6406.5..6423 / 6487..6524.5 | -0.3 A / 45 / 44.8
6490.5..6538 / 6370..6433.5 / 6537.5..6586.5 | -1.2 A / 45.8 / 42.8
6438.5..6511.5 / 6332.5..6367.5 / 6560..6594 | -2.0 A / 45.9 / 42.1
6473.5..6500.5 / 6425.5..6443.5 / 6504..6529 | 0.4 A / 45.7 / 45.3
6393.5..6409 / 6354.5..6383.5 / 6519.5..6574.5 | 0.1 A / 46.3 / 43.3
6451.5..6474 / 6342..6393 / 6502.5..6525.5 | 0.2 A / 46.3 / 45.3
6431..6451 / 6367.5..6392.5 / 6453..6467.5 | 0.1 A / 46.7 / 45.2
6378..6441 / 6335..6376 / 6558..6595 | -1.0 A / 46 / 42.1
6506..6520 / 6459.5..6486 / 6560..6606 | -0.3 A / 45.3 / 42.8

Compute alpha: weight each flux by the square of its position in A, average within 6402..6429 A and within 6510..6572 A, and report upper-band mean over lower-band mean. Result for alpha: 1.0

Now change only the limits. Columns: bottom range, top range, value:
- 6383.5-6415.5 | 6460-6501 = 1.01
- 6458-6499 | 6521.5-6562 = 1.01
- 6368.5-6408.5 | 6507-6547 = 1.02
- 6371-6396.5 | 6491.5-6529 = 1.00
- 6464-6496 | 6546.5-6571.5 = 0.94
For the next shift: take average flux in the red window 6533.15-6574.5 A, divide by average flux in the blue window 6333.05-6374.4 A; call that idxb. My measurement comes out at 0.93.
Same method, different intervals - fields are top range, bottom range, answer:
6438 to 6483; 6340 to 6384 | 0.98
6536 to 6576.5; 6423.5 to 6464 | 0.94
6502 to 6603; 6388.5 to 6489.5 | 0.97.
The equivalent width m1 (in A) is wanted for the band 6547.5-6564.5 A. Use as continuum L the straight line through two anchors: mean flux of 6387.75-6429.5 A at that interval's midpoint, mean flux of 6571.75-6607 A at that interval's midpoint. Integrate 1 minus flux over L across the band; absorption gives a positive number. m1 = 1.0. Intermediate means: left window 45.4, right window 44.2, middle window 41.9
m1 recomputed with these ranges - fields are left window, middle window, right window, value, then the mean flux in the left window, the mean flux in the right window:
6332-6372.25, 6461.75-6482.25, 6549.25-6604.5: -0.4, 45.9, 42.9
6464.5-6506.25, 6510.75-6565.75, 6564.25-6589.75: -0.5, 44.8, 42.6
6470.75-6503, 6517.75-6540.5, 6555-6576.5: -1.5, 44.7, 40.5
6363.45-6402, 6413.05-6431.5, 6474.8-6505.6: 0.1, 46.1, 44.6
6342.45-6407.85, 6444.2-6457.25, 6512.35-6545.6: 0.2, 46.1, 45.2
